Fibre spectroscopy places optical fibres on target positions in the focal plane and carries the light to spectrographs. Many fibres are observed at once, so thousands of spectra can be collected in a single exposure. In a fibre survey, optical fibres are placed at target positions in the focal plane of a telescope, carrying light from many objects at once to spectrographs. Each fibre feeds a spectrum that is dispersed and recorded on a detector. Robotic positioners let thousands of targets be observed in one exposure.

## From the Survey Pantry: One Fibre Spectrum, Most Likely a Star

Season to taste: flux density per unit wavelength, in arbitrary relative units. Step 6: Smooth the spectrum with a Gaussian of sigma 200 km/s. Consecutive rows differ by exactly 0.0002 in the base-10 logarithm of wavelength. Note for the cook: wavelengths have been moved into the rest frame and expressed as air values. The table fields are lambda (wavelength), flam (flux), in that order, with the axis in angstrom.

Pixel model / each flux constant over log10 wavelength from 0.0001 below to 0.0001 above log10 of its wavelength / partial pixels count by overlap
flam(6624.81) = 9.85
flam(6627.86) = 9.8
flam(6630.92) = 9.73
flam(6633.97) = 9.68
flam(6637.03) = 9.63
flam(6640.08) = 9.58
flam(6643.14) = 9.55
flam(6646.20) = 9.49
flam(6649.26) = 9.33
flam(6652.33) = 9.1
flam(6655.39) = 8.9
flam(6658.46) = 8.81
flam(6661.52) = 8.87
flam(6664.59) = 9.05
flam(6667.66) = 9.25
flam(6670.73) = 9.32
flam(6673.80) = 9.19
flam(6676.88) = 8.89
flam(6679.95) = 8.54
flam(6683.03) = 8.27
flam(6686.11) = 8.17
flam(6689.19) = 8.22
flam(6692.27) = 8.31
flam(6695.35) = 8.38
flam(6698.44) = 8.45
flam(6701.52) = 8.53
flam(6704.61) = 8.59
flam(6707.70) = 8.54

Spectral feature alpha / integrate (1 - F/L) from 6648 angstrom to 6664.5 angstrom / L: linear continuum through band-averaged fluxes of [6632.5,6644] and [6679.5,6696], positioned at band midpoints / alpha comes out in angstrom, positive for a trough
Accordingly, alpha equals 0.2 angstrom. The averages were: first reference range 9.61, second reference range 8.3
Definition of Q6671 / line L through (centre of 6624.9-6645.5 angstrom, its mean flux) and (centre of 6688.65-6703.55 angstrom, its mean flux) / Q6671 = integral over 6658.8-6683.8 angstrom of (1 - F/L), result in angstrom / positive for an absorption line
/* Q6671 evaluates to -0.1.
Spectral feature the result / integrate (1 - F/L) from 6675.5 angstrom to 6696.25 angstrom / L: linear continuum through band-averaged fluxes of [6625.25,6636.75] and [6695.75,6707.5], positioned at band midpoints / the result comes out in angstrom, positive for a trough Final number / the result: 0.9 angstrom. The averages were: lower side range 9.73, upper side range 8.51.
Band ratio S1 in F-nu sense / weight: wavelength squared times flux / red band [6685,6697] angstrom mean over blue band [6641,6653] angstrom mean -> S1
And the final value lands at 0.9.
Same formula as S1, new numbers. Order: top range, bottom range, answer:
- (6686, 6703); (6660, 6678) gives 0.93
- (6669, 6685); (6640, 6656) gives 0.96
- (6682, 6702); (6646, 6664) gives 0.93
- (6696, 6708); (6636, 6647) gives 0.91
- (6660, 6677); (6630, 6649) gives 0.96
